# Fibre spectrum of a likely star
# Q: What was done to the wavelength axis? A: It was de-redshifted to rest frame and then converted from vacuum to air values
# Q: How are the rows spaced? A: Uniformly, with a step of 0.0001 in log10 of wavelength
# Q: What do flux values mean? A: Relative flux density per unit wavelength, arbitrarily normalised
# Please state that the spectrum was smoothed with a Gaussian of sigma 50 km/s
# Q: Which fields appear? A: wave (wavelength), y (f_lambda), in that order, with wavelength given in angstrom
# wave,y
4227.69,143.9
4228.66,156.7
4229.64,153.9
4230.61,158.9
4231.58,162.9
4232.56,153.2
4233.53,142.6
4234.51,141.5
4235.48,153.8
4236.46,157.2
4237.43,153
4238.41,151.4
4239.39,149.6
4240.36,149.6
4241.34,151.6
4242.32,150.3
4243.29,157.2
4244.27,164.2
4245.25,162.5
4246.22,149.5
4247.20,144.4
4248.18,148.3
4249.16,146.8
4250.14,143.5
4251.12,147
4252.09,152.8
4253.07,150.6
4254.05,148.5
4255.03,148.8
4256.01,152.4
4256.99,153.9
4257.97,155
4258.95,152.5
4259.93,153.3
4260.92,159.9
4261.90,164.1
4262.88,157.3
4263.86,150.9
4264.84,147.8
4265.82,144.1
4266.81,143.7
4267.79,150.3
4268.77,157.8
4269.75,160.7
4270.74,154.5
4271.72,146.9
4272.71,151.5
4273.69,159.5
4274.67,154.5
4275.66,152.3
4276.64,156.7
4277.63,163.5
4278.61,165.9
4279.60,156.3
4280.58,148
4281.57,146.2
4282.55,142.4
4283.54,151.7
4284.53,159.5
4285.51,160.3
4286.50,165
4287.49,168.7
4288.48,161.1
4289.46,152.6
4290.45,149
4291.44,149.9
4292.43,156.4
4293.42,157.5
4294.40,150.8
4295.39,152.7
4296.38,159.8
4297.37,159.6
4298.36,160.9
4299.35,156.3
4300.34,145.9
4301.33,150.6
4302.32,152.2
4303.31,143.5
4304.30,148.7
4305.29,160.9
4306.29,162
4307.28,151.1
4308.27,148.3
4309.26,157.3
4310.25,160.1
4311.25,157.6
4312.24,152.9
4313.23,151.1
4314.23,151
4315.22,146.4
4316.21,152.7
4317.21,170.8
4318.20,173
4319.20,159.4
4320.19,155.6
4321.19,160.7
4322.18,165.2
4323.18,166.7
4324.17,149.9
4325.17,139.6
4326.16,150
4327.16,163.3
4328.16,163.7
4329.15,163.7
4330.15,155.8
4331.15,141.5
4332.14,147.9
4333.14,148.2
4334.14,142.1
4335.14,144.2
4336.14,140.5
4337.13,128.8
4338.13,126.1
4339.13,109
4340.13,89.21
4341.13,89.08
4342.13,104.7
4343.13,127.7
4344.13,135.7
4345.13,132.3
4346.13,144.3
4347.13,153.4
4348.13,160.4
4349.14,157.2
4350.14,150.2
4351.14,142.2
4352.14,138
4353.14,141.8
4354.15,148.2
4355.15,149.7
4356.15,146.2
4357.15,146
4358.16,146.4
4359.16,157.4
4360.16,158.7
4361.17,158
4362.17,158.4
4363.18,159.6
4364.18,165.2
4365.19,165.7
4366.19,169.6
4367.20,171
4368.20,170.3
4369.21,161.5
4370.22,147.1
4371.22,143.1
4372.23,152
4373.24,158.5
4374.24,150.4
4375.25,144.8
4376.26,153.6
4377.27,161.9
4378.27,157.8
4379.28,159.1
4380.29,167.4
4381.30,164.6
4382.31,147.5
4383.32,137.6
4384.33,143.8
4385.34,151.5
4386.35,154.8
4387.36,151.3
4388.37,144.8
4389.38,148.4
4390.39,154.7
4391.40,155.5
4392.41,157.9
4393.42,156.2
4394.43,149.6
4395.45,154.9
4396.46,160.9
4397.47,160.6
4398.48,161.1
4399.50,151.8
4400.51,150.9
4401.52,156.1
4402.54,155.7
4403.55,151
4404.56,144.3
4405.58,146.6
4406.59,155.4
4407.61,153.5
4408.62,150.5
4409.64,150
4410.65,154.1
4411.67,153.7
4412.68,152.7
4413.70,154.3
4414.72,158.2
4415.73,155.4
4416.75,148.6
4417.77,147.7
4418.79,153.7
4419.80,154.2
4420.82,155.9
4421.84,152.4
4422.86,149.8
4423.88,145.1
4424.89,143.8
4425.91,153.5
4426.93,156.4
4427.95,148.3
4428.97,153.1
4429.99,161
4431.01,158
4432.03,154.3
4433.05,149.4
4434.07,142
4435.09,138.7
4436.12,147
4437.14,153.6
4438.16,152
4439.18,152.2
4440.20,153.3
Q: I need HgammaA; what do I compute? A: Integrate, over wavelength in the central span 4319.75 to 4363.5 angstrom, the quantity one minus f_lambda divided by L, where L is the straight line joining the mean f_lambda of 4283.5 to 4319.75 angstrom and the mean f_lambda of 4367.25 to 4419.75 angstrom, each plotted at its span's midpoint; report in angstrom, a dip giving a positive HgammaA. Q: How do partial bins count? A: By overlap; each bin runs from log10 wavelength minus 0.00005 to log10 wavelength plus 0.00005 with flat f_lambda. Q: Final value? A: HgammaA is 3.0 angstrom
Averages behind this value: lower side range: 156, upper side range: 154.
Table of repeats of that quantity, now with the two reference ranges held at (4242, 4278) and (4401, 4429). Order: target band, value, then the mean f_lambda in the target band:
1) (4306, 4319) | -0.3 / 156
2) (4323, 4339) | 0.6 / 147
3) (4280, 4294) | -0.2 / 155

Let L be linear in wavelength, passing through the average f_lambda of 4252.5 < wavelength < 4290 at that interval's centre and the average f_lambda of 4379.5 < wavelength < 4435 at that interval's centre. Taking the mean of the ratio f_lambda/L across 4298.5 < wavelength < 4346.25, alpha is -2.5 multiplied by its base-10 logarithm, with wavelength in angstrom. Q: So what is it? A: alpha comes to 0.051 mag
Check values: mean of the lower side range 154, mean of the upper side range 153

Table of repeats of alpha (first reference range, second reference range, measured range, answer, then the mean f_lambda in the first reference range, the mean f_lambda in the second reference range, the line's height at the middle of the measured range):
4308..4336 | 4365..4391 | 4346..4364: 0.03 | 155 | 155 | 155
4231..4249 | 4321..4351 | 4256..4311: -0.05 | 152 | 142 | 147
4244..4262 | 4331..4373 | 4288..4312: -0.04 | 152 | 145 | 149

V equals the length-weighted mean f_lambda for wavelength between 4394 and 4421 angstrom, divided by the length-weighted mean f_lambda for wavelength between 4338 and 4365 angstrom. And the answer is 1.09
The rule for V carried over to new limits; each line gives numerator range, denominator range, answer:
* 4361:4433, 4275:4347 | 1.03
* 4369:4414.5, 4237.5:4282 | 1.00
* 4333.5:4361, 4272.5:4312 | 0.89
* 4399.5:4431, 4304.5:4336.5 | 0.98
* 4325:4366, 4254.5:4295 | 0.93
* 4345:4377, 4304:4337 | 0.99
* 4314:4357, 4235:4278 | 0.95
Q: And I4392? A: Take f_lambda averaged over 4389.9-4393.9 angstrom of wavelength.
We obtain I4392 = 156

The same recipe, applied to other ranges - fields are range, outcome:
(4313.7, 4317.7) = 155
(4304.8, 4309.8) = 156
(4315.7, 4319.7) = 164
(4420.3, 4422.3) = 154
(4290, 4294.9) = 153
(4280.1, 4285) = 149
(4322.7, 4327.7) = 154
